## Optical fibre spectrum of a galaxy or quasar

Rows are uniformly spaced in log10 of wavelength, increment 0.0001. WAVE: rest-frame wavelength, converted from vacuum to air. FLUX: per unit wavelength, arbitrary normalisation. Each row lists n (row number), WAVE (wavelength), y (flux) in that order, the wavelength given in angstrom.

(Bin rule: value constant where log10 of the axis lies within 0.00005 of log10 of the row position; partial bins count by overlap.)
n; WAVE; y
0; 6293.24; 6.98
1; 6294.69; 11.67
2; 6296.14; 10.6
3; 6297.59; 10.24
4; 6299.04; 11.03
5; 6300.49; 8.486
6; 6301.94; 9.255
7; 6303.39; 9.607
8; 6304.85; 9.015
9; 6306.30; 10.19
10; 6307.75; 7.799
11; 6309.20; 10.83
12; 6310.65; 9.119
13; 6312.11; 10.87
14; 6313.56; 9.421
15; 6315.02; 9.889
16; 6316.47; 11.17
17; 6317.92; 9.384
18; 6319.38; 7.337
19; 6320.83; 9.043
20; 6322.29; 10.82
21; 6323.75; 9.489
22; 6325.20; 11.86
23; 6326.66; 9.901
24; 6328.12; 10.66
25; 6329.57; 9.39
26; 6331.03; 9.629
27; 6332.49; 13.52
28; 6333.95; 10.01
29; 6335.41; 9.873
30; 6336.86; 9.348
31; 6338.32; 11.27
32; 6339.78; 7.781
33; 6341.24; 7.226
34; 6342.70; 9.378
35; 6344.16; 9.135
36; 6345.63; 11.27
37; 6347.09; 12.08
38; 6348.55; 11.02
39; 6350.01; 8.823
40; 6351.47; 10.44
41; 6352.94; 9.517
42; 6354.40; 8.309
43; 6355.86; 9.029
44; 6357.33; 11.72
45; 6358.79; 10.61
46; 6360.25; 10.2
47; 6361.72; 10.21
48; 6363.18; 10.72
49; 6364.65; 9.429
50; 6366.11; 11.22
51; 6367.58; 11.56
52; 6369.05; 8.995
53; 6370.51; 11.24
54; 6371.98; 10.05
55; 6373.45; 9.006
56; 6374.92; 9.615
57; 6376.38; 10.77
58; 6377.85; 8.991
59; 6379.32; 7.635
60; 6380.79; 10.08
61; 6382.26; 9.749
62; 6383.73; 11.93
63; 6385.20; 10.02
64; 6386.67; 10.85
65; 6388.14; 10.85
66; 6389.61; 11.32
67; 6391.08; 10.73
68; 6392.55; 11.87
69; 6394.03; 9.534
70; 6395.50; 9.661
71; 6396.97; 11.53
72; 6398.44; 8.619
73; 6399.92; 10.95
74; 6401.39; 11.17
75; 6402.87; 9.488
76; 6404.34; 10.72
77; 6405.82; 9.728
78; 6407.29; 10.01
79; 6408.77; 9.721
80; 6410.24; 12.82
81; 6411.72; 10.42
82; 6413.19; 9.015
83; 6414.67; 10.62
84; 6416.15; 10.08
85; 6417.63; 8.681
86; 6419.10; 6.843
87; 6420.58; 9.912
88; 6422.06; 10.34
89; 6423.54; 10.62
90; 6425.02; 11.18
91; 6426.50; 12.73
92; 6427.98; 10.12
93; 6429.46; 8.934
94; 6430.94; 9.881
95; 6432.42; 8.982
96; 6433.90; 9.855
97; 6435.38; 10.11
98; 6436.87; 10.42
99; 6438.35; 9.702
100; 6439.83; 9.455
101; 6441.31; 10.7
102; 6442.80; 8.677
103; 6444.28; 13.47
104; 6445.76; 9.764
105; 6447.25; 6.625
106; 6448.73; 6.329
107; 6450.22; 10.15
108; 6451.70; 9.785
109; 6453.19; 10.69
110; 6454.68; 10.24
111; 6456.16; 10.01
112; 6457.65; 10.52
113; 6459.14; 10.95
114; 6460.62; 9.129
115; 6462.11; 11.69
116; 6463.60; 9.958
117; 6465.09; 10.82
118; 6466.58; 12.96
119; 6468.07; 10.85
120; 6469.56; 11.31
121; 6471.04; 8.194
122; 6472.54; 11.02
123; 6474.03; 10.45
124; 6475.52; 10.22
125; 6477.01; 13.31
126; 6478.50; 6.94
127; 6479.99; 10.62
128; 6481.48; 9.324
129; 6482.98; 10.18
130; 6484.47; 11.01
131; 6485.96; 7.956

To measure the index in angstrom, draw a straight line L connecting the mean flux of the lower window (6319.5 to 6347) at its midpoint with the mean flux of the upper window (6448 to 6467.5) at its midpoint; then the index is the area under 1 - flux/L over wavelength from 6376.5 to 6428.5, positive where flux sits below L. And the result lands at -0.6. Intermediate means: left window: 9.97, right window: 10.3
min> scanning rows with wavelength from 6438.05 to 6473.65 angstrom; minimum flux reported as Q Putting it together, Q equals 6.329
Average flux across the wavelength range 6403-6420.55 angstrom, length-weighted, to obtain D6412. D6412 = 9.87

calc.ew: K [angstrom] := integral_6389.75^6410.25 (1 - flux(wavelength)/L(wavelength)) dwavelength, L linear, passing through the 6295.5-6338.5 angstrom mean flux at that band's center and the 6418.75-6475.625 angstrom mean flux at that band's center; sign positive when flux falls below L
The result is -0.7 angstrom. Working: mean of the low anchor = 9.95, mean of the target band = 10.4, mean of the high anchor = 10.1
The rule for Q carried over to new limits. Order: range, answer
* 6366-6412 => 7.635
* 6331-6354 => 7.226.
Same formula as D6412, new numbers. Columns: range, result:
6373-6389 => 9.98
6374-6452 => 10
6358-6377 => 10.3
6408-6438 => 10.1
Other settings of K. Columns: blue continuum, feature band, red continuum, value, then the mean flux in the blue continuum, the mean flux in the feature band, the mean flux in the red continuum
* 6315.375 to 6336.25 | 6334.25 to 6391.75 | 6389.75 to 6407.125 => 1.2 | 10.1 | 10.1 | 10.4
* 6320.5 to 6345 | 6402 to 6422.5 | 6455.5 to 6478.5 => 0.9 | 9.92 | 9.89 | 10.6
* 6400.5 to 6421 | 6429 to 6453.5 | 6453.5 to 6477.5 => 1.8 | 9.95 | 9.61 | 10.7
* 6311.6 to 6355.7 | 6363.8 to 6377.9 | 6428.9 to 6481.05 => -0.3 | 9.91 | 10.1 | 10.1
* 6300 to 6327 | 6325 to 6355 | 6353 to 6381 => -0.6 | 9.66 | 9.99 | 9.96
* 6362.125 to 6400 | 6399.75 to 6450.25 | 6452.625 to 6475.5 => 2.4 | 10.3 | 9.93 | 10.6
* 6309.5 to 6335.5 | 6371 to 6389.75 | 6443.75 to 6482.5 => 0.2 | 10.1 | 10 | 10.2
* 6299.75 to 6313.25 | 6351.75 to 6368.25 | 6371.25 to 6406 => -0.5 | 9.46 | 10.2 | 10.2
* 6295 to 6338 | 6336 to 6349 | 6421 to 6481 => 0.2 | 9.95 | 9.81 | 10.2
